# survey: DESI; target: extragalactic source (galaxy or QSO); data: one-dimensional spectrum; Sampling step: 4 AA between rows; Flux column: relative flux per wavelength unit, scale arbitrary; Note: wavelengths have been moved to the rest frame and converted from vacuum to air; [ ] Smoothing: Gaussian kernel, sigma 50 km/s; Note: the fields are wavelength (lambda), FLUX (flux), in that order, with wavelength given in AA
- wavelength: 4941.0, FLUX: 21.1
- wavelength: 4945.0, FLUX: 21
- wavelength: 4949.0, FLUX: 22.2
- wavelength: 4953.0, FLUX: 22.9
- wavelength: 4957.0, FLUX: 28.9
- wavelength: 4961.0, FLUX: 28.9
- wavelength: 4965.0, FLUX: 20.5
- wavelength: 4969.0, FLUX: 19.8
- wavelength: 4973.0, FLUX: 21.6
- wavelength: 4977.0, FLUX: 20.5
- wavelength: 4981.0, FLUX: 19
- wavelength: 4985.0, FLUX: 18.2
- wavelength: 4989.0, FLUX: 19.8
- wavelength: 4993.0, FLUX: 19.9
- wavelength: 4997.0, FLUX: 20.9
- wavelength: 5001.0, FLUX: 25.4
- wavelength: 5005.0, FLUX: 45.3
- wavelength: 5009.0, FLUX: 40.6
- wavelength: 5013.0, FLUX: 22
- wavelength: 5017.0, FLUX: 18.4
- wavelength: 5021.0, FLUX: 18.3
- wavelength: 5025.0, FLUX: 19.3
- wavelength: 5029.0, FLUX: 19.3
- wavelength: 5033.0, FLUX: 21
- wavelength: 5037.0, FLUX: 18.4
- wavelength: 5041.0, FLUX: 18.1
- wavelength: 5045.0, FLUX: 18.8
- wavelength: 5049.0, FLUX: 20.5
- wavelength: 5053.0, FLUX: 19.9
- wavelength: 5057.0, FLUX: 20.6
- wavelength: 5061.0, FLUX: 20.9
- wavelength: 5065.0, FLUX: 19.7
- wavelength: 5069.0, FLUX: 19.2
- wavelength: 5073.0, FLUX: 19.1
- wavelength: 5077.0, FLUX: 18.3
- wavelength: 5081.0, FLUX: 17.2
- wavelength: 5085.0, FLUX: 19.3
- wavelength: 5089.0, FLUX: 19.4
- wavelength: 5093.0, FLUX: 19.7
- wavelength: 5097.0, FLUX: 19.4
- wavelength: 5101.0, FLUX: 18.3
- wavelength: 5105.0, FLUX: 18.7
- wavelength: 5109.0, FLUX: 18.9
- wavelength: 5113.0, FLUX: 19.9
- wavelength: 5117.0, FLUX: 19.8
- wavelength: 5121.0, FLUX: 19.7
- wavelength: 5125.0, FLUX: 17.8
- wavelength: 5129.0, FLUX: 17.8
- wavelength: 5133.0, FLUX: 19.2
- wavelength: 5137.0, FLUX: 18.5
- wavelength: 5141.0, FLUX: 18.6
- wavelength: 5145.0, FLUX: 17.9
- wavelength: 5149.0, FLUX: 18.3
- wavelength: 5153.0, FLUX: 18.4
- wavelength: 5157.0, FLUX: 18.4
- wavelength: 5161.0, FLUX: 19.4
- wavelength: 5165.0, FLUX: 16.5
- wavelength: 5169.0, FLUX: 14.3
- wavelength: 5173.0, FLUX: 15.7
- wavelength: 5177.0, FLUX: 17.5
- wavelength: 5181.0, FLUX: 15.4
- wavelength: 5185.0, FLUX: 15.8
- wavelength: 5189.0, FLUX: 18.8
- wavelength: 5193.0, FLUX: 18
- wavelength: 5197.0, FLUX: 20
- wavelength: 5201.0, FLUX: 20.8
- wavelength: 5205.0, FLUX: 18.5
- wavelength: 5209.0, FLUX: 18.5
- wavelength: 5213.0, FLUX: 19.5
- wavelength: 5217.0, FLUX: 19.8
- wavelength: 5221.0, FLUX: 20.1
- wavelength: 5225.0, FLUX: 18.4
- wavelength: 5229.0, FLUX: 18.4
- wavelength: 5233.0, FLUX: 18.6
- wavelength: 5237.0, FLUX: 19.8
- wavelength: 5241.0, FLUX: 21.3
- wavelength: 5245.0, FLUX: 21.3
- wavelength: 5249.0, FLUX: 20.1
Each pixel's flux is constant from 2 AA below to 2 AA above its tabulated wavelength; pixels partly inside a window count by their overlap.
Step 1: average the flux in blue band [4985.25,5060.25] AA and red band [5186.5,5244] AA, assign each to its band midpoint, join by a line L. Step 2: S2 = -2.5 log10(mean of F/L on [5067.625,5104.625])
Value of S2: 0.14 mag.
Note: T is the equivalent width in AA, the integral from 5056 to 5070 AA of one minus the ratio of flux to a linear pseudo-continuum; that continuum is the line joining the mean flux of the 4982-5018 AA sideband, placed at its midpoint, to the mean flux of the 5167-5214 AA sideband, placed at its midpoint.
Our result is 1.8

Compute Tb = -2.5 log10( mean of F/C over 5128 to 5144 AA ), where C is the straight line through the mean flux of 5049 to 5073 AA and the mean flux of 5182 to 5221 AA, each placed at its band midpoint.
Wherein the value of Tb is 0.05 mag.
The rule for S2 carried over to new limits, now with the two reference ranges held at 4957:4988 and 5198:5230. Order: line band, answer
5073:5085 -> 0.13 mag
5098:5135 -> 0.07 mag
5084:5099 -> 0.06 mag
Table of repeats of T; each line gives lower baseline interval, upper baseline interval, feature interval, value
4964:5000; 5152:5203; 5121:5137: -0.2 AA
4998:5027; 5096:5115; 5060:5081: 2.7 AA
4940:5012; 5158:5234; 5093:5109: 1.4 AA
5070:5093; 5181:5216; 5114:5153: 0.1 AA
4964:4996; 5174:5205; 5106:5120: -0.6 AA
